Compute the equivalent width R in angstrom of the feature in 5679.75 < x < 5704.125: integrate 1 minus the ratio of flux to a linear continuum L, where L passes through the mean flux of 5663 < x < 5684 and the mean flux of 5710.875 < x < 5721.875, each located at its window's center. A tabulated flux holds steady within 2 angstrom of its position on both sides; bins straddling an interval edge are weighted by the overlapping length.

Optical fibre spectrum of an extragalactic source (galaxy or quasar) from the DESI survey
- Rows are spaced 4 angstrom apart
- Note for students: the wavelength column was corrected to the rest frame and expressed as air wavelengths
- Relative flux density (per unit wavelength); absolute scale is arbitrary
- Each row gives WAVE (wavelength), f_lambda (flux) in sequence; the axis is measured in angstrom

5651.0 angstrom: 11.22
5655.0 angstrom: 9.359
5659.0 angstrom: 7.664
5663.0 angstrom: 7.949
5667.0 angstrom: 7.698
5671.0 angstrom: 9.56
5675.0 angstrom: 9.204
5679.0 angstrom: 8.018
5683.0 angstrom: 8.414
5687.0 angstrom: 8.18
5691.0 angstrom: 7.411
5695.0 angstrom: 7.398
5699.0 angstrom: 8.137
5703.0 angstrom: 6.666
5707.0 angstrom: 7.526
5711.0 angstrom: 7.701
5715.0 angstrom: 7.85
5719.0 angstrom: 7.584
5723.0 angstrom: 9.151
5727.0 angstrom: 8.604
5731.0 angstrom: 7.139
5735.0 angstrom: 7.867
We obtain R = 1.41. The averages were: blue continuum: 8.53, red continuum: 7.83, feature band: 7.75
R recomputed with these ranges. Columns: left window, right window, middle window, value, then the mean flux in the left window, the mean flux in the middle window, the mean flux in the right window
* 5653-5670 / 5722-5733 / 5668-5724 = 1.4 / 8.25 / 8.03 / 8.22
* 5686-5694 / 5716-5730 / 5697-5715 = 1.0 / 7.7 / 7.55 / 8.31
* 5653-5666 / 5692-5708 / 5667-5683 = -1.5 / 8.28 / 8.71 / 7.42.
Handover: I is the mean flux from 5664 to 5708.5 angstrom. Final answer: 8.02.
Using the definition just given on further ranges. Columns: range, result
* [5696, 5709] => 7.44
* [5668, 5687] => 8.68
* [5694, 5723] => 7.67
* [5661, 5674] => 8.46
